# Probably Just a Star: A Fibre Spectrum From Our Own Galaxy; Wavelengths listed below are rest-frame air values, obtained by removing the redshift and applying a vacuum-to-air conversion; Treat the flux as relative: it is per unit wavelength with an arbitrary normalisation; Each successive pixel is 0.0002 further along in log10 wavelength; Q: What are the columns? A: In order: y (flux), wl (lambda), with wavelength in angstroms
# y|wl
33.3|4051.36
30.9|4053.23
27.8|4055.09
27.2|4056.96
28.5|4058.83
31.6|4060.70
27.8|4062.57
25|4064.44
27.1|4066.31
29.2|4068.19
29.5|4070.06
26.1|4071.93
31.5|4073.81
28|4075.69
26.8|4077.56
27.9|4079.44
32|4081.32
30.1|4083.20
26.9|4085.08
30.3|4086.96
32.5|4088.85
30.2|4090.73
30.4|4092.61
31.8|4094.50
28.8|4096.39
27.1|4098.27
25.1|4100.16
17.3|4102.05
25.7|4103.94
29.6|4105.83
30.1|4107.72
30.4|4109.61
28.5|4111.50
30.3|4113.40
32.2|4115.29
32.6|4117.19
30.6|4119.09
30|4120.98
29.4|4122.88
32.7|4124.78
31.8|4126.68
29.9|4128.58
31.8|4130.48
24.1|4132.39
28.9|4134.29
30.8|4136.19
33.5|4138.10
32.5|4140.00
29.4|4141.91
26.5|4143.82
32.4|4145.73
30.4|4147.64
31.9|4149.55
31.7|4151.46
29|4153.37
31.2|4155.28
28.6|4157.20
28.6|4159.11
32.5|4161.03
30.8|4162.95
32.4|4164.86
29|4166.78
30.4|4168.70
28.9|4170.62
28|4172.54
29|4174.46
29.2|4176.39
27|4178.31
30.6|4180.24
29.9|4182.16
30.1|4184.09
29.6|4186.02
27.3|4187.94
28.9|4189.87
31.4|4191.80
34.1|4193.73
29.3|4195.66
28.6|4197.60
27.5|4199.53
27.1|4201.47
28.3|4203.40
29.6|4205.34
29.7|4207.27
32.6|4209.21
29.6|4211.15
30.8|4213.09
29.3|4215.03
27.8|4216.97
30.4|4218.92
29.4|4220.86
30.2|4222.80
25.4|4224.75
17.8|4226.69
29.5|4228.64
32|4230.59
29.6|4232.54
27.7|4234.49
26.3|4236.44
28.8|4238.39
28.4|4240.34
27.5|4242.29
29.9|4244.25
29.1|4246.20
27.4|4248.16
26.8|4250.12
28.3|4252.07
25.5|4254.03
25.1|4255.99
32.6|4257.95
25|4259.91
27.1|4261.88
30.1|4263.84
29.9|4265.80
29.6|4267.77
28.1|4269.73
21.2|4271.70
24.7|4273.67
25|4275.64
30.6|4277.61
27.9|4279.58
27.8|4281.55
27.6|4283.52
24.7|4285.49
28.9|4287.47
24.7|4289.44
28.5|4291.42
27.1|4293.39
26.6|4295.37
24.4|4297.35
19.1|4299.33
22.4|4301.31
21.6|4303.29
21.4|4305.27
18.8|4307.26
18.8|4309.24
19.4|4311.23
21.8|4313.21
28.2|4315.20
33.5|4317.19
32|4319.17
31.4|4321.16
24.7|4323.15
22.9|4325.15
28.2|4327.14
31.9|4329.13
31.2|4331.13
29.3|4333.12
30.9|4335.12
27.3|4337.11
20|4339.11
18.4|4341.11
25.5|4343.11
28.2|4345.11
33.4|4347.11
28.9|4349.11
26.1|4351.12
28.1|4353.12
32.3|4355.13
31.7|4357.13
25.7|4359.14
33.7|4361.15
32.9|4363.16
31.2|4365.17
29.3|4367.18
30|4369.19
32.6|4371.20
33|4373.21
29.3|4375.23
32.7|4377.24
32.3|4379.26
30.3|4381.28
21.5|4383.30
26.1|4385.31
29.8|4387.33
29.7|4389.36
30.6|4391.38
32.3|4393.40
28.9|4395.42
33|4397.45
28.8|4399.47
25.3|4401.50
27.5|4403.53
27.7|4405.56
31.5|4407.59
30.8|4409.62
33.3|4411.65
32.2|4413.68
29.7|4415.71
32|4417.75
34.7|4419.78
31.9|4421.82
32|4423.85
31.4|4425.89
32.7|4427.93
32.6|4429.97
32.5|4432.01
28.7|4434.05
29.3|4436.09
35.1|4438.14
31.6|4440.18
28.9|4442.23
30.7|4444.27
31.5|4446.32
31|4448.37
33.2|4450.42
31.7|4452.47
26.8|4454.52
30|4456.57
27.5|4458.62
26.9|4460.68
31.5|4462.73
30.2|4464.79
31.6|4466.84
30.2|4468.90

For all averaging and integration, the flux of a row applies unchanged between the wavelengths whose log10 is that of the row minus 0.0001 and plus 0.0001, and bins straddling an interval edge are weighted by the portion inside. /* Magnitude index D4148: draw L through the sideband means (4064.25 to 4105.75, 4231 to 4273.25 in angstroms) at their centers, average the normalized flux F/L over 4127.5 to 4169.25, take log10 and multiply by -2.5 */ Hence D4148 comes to -0.082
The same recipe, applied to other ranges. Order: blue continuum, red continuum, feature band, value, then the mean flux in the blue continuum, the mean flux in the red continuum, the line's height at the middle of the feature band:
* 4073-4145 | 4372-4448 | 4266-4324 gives 0.18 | 29.4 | 30.6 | 30.2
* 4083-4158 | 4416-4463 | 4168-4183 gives 0.03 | 29.7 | 31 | 29.9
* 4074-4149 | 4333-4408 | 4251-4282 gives 0.07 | 29.5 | 29.1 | 29.3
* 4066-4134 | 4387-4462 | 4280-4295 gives 0.11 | 29.1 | 30.7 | 30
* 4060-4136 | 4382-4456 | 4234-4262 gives 0.08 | 29.1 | 30.5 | 29.7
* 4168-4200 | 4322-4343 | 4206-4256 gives 0.01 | 29.4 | 26.5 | 28.5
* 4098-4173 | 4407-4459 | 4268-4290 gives 0.15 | 29.7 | 31.3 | 30.5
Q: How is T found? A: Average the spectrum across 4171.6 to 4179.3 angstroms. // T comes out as 28.3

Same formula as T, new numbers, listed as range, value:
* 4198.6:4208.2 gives 28.4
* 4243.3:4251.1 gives 28.3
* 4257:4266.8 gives 28.9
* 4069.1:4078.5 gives 28.4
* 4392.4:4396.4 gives 30.6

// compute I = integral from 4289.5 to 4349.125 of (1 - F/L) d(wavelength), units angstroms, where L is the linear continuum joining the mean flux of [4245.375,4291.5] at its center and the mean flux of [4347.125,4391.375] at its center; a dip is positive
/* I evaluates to 5.96 angstroms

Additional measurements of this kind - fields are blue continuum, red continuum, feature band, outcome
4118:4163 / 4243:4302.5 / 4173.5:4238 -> -0.7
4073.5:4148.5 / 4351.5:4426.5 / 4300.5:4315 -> 4.4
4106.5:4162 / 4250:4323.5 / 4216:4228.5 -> 0.4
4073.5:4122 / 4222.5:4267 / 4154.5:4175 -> -1.1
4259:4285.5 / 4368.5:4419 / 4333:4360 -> 1.3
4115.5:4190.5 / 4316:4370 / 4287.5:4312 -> 5.2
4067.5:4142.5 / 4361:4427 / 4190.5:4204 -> 0.1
